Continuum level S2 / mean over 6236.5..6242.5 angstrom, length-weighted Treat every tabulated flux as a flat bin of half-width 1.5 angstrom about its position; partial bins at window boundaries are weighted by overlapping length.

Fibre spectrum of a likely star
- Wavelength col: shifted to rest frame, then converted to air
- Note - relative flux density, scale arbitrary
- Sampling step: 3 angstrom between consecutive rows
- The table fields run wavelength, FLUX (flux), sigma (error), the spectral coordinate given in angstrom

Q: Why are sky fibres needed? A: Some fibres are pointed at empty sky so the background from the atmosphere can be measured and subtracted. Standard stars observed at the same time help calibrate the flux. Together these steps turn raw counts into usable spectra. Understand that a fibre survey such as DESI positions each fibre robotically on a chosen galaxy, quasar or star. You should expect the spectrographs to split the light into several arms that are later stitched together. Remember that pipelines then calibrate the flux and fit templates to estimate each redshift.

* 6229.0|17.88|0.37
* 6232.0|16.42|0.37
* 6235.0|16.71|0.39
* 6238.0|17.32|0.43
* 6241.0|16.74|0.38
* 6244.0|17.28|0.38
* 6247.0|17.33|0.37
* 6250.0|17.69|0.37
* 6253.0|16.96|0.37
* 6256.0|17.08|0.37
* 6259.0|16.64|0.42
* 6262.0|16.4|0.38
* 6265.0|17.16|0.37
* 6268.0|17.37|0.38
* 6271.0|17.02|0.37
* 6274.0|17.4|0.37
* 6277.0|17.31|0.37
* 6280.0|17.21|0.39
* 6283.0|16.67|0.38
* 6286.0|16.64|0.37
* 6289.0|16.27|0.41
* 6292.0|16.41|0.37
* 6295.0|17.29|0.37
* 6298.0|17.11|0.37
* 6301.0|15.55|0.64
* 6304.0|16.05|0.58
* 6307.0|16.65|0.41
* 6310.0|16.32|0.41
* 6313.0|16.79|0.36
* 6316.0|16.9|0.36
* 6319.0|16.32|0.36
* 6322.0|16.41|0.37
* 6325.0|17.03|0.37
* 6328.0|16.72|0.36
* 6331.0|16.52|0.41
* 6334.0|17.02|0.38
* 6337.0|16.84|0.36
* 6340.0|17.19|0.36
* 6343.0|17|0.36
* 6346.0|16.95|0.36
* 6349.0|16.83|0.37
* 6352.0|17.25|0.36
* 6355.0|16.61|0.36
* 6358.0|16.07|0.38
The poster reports 17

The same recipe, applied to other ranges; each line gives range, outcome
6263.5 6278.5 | 17.3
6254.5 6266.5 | 16.8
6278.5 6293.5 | 16.6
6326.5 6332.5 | 16.6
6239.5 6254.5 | 17.2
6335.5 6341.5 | 17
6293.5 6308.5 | 16.5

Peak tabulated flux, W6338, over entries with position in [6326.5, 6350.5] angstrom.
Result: 17.19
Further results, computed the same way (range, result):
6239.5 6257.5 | 17.69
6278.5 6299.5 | 17.29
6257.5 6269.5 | 17.37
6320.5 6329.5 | 17.03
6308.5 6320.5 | 16.9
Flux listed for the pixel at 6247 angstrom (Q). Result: 17.33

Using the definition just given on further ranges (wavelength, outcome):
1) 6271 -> 17.02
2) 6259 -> 16.64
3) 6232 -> 16.42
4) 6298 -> 17.11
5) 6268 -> 17.37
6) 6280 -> 17.21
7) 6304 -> 16.05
